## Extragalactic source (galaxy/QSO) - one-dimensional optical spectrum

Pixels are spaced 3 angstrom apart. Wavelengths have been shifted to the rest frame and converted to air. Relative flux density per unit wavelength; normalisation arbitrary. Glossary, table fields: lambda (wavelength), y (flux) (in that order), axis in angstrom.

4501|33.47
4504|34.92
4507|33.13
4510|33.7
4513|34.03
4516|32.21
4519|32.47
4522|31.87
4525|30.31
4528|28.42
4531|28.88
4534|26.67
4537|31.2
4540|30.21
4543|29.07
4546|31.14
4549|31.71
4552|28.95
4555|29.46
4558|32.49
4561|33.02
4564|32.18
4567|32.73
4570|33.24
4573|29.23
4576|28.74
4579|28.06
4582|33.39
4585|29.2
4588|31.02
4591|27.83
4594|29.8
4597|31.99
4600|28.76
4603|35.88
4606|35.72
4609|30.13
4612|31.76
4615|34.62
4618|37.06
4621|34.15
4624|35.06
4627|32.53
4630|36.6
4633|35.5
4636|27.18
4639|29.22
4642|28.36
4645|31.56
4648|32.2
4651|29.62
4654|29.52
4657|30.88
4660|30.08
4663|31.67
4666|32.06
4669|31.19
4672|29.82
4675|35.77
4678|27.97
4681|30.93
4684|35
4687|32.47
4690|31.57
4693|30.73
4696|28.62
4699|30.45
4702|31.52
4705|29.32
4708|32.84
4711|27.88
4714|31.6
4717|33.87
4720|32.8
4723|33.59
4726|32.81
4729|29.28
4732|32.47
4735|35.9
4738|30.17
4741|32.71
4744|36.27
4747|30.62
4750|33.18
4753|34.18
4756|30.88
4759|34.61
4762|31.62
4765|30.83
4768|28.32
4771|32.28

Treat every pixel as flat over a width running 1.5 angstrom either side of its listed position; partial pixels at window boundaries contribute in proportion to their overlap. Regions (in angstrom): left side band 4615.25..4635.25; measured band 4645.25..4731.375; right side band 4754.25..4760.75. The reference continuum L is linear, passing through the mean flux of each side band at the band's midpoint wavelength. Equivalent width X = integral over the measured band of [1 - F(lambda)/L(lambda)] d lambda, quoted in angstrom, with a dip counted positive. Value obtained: 6.4 angstrom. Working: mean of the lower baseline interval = 34.8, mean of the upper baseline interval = 32.8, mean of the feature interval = 31.3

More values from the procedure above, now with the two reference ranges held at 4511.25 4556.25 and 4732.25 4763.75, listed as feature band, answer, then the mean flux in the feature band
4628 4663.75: 0.83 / 31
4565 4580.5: 0.23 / 30.5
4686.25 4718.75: 1.48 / 31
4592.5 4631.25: -2.45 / 33.4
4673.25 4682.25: 0.17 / 31.5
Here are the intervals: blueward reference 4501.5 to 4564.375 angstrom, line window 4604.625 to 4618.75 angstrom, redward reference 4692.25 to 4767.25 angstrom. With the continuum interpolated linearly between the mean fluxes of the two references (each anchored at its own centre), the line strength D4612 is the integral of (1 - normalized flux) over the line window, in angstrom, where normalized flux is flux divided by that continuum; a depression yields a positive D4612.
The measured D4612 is -1.0 angstrom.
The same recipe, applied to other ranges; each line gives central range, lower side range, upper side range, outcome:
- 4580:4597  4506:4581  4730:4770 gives 0.5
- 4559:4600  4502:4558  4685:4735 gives 0.6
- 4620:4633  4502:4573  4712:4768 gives -1.2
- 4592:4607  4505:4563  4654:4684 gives -0.5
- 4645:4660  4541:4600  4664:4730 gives 0.3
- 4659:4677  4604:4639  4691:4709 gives 0.0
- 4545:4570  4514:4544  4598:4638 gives -0.3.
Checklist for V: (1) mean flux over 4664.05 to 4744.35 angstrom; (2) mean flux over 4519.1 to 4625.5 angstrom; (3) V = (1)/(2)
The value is 1.02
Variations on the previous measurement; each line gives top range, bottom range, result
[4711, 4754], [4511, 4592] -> 1.06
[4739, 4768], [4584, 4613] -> 1.04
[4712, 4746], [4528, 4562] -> 1.09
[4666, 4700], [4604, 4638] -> 0.93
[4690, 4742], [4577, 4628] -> 0.98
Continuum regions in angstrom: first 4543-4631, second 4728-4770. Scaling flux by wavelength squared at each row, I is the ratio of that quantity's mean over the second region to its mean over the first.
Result 1.1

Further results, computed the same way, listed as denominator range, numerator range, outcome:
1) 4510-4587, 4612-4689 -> 1.09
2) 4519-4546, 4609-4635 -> 1.19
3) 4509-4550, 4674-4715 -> 1.09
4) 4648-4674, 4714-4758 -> 1.10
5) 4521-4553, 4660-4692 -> 1.13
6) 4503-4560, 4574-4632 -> 1.07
